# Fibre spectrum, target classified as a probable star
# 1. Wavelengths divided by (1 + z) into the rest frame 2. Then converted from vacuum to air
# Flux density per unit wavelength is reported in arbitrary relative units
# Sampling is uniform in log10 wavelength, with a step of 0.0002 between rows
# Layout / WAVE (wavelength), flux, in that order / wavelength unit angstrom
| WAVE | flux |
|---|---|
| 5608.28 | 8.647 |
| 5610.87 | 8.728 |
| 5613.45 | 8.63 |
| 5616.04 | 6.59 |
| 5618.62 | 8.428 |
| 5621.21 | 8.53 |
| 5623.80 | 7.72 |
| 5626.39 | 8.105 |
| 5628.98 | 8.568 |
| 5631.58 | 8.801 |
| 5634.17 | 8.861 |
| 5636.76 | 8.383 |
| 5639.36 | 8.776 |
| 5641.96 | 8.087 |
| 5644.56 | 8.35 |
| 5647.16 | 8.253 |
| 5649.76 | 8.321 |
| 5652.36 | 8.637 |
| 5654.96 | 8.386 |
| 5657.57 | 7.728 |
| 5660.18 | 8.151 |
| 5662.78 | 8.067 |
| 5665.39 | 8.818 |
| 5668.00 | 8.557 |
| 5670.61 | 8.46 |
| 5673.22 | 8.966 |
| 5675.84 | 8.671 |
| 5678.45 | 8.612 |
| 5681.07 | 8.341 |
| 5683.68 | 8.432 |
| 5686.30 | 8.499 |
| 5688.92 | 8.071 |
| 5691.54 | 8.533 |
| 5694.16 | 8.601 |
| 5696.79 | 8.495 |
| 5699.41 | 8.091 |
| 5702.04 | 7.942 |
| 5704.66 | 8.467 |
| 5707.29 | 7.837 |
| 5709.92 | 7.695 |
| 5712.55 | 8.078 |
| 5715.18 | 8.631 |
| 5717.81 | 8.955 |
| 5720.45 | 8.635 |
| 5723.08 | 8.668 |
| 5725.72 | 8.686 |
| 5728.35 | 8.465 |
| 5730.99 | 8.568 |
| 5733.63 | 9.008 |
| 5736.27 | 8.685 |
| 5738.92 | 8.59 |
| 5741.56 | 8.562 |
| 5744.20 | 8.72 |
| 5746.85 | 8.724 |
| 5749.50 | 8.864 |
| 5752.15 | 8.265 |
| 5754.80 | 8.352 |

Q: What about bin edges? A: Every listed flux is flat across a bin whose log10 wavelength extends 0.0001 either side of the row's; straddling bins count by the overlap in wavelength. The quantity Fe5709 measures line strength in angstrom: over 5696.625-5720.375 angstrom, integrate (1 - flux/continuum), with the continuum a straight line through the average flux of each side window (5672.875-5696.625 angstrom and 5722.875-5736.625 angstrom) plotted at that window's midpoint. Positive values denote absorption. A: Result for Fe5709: 1.0 angstrom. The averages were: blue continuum 8.5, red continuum 8.68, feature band 8.25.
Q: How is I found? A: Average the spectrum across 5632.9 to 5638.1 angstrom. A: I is 8.62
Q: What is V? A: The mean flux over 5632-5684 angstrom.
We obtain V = 8.45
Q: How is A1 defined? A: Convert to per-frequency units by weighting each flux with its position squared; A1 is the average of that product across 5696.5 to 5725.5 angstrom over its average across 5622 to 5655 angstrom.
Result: 1.02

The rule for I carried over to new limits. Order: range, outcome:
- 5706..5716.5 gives 8.06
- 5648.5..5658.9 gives 8.26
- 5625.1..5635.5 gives 8.59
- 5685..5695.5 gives 8.42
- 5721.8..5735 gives 8.68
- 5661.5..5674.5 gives 8.57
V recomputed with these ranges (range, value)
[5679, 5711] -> 8.26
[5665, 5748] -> 8.5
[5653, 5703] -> 8.4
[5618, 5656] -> 8.41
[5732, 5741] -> 8.73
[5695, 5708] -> 8.2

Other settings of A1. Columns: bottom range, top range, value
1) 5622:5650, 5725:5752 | 1.07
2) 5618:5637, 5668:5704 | 1.02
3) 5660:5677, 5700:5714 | 0.95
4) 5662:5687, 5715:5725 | 1.04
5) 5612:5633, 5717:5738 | 1.10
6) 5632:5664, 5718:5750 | 1.07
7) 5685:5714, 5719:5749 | 1.07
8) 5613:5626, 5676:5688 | 1.09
